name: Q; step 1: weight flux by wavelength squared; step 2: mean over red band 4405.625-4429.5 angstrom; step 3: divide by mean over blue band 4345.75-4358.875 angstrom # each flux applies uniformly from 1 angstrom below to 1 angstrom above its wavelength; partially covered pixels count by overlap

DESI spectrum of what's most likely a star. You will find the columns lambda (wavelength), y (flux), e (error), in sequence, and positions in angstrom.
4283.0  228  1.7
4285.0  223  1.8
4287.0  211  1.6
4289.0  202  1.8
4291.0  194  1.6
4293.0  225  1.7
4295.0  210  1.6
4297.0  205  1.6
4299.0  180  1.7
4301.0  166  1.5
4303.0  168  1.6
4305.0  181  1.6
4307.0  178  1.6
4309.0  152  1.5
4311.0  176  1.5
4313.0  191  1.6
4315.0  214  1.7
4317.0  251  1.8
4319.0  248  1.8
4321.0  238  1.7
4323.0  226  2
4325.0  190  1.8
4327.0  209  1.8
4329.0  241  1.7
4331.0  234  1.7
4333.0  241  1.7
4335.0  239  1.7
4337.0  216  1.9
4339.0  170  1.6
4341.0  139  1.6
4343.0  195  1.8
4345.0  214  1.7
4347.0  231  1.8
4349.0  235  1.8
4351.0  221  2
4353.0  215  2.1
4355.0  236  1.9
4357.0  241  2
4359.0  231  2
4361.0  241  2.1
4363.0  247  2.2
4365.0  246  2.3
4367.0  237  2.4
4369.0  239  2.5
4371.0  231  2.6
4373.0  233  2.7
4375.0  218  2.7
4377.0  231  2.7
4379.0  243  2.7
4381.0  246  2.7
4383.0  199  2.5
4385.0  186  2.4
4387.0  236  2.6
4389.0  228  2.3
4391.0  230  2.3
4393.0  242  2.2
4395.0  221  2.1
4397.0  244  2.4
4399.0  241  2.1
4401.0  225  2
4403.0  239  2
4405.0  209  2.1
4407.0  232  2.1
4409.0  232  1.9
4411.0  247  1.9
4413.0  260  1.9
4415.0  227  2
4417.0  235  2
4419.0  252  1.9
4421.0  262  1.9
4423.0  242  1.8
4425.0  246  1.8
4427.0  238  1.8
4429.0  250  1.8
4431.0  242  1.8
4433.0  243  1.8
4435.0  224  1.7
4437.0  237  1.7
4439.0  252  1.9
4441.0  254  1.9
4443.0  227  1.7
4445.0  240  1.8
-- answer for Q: 1.09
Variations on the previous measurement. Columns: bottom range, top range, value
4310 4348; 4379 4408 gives 1.10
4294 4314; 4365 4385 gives 1.31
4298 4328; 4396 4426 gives 1.27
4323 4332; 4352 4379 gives 1.09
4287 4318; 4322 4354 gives 1.12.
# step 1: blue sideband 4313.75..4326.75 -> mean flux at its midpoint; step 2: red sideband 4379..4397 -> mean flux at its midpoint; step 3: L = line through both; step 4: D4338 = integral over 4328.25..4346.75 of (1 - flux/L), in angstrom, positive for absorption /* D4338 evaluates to 1.3 angstrom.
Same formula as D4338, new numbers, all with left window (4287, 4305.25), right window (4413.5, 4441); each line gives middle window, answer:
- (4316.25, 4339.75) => -2.3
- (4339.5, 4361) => -0.2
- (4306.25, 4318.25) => 0.3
